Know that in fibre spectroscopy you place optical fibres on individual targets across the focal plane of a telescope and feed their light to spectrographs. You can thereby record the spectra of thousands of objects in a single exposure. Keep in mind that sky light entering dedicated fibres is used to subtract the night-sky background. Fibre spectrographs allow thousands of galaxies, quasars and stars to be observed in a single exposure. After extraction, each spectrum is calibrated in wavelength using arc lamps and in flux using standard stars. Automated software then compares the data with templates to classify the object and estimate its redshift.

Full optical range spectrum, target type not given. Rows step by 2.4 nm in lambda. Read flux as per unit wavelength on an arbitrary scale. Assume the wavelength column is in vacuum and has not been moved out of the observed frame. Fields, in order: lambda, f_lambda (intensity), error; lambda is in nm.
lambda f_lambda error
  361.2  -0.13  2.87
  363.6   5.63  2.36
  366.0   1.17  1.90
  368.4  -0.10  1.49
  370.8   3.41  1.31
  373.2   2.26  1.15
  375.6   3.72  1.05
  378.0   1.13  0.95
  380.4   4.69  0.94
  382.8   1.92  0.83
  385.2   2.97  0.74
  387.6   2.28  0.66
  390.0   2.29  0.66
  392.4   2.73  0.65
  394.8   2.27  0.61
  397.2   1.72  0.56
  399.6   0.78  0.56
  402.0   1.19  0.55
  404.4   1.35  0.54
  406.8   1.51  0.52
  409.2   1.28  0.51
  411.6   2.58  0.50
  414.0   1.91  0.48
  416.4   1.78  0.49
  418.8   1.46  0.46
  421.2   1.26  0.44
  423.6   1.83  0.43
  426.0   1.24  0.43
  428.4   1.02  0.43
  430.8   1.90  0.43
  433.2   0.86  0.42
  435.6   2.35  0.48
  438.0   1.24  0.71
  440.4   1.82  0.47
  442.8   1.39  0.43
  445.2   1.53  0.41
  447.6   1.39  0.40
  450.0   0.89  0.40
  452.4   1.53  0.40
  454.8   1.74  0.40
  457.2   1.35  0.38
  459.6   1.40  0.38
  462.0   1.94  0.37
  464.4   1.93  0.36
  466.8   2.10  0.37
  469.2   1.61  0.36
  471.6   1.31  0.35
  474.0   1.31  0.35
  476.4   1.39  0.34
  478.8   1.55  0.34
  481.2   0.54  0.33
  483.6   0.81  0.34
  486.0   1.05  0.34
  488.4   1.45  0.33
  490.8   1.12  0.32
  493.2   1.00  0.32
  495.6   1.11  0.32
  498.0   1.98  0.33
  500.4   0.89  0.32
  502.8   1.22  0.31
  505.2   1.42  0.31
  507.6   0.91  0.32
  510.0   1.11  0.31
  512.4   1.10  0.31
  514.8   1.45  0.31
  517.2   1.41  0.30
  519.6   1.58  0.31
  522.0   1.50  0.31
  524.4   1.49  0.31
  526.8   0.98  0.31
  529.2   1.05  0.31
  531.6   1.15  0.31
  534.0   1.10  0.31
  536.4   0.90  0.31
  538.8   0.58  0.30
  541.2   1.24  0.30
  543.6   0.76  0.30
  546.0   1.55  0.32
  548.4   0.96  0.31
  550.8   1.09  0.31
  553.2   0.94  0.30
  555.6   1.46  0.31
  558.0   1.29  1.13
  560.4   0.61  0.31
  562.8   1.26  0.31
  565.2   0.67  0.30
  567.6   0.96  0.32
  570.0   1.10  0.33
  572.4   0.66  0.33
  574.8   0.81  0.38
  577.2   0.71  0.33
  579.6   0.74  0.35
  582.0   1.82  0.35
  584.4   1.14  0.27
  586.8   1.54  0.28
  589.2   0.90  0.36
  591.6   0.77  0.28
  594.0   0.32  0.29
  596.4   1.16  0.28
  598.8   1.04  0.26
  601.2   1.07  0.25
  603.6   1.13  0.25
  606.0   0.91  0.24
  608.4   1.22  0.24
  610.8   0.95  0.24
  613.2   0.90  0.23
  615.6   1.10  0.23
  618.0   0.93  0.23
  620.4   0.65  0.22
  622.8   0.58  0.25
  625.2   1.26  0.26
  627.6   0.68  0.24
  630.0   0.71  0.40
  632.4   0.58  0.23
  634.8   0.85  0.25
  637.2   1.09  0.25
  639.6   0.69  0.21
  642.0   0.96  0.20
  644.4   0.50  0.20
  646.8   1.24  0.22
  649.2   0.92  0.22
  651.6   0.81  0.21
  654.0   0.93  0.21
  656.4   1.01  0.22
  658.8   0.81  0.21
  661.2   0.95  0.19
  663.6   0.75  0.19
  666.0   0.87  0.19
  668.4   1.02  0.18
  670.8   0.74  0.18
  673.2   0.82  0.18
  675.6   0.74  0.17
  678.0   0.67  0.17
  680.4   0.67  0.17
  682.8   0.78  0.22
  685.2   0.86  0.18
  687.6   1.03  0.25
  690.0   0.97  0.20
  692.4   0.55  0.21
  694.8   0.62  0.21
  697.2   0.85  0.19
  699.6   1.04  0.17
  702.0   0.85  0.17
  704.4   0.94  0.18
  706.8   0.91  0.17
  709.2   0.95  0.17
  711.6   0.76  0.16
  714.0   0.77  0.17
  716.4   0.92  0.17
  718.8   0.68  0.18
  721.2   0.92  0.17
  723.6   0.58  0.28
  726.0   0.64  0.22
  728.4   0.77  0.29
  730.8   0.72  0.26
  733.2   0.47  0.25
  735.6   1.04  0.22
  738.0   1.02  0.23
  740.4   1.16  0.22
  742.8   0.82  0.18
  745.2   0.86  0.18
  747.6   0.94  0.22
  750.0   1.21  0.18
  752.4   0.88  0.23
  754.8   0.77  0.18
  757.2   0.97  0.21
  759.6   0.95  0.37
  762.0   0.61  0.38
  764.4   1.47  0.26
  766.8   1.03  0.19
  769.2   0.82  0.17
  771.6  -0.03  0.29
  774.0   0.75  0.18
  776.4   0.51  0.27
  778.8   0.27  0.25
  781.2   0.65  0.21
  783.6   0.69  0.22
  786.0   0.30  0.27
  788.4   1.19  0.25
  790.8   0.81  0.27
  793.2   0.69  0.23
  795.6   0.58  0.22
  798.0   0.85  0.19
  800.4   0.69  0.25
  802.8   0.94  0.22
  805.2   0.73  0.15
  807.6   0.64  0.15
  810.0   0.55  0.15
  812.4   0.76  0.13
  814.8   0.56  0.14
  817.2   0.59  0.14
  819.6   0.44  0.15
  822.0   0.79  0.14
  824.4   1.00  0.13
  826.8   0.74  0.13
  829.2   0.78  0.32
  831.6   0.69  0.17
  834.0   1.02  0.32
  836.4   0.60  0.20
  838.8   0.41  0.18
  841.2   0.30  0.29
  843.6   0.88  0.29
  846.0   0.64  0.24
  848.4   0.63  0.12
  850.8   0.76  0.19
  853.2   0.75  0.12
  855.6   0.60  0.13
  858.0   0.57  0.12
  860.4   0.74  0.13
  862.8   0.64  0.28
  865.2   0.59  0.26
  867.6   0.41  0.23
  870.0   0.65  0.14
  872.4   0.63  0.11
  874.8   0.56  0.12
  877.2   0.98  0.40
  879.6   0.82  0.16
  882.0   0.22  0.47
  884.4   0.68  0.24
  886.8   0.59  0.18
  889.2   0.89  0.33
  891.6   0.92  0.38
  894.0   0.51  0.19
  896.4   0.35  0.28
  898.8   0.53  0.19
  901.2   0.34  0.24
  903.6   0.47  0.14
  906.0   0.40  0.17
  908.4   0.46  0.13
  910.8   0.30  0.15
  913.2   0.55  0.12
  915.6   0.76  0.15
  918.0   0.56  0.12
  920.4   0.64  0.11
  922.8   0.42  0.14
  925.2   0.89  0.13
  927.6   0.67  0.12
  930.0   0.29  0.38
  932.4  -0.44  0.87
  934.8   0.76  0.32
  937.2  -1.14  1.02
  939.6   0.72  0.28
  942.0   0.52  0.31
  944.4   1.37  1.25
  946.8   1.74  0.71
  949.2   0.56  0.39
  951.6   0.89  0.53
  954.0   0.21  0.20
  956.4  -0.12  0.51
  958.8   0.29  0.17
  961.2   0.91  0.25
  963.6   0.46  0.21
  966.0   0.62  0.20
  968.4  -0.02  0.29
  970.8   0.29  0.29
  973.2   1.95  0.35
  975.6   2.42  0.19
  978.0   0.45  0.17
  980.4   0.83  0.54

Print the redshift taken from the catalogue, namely 1.61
